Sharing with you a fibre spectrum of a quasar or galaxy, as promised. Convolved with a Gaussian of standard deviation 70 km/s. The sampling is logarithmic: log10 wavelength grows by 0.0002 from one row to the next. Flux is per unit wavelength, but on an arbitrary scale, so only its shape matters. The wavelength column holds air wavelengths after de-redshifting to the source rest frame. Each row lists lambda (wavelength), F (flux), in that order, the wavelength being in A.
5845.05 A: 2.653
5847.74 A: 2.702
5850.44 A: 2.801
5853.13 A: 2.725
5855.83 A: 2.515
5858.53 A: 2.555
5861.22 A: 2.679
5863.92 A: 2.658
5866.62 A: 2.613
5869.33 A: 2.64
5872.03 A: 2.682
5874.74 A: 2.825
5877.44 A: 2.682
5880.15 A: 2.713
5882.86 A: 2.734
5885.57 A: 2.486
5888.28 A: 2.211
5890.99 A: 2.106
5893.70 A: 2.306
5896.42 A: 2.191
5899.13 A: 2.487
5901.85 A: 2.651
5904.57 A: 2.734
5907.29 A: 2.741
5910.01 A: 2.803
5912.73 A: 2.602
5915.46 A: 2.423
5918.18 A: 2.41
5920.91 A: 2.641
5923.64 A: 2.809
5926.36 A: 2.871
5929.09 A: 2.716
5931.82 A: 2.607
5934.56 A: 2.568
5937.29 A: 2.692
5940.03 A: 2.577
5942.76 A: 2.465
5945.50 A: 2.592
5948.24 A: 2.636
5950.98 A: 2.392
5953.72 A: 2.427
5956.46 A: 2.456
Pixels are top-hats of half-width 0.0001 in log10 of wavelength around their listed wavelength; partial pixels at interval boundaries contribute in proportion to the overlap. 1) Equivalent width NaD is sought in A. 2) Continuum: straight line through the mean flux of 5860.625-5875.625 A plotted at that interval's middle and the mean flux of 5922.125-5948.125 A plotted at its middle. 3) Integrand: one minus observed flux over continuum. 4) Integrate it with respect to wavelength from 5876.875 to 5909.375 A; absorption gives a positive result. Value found 2.0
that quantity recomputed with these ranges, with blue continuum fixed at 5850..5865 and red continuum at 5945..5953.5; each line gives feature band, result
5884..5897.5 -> 1.7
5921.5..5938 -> -1.0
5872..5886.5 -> -0.4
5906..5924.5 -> -0.4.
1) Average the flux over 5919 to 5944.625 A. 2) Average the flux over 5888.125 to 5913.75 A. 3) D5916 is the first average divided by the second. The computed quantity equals 1.1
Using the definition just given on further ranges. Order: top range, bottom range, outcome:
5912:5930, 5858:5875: 0.99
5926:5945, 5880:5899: 1.10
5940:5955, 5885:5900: 1.10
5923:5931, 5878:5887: 1.05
